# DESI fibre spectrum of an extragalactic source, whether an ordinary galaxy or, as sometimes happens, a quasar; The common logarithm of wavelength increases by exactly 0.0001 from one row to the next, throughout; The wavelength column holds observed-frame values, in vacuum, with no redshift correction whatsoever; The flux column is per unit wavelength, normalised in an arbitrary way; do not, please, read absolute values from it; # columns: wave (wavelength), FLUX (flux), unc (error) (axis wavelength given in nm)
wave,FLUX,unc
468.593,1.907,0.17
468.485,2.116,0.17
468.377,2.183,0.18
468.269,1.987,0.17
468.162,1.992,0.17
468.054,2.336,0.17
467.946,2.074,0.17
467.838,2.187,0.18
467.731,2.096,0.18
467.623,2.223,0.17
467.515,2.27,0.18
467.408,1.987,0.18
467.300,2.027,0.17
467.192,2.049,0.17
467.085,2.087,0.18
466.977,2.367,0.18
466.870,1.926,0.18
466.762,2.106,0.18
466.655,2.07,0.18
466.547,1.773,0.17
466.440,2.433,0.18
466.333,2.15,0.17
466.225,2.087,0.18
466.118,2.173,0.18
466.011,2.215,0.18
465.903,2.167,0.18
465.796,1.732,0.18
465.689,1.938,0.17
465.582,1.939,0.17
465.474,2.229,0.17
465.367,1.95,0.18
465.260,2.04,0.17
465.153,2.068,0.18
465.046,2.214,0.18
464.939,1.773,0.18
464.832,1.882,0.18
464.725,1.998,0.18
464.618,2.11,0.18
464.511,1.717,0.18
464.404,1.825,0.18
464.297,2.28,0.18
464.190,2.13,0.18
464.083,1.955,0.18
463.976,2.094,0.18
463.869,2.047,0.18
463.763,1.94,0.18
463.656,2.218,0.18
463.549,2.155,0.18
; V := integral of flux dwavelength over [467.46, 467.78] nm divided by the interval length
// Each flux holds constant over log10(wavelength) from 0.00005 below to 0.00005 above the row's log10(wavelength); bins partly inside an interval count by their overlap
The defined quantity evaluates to 2.2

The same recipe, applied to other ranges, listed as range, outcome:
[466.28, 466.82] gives 2.11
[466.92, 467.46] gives 2.1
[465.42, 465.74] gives 2.03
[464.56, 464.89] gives 1.99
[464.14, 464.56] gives 1.99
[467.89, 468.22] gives 2.13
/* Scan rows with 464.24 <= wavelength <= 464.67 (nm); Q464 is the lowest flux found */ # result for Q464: 1.717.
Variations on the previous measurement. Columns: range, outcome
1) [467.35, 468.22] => 1.987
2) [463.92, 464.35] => 1.955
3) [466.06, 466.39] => 2.087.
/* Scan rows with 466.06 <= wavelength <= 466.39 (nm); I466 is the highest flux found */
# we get 2.173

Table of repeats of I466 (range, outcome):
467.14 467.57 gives 2.27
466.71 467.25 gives 2.367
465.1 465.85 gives 2.229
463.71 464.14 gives 2.094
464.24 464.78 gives 2.28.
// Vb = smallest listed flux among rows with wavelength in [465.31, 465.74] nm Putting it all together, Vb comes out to 1.938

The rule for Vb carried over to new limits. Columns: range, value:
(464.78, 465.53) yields 1.773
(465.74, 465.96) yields 1.732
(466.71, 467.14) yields 1.926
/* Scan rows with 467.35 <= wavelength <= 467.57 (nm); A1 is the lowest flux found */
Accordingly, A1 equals 1.987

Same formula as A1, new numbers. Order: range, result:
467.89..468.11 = 2.074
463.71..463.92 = 1.94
